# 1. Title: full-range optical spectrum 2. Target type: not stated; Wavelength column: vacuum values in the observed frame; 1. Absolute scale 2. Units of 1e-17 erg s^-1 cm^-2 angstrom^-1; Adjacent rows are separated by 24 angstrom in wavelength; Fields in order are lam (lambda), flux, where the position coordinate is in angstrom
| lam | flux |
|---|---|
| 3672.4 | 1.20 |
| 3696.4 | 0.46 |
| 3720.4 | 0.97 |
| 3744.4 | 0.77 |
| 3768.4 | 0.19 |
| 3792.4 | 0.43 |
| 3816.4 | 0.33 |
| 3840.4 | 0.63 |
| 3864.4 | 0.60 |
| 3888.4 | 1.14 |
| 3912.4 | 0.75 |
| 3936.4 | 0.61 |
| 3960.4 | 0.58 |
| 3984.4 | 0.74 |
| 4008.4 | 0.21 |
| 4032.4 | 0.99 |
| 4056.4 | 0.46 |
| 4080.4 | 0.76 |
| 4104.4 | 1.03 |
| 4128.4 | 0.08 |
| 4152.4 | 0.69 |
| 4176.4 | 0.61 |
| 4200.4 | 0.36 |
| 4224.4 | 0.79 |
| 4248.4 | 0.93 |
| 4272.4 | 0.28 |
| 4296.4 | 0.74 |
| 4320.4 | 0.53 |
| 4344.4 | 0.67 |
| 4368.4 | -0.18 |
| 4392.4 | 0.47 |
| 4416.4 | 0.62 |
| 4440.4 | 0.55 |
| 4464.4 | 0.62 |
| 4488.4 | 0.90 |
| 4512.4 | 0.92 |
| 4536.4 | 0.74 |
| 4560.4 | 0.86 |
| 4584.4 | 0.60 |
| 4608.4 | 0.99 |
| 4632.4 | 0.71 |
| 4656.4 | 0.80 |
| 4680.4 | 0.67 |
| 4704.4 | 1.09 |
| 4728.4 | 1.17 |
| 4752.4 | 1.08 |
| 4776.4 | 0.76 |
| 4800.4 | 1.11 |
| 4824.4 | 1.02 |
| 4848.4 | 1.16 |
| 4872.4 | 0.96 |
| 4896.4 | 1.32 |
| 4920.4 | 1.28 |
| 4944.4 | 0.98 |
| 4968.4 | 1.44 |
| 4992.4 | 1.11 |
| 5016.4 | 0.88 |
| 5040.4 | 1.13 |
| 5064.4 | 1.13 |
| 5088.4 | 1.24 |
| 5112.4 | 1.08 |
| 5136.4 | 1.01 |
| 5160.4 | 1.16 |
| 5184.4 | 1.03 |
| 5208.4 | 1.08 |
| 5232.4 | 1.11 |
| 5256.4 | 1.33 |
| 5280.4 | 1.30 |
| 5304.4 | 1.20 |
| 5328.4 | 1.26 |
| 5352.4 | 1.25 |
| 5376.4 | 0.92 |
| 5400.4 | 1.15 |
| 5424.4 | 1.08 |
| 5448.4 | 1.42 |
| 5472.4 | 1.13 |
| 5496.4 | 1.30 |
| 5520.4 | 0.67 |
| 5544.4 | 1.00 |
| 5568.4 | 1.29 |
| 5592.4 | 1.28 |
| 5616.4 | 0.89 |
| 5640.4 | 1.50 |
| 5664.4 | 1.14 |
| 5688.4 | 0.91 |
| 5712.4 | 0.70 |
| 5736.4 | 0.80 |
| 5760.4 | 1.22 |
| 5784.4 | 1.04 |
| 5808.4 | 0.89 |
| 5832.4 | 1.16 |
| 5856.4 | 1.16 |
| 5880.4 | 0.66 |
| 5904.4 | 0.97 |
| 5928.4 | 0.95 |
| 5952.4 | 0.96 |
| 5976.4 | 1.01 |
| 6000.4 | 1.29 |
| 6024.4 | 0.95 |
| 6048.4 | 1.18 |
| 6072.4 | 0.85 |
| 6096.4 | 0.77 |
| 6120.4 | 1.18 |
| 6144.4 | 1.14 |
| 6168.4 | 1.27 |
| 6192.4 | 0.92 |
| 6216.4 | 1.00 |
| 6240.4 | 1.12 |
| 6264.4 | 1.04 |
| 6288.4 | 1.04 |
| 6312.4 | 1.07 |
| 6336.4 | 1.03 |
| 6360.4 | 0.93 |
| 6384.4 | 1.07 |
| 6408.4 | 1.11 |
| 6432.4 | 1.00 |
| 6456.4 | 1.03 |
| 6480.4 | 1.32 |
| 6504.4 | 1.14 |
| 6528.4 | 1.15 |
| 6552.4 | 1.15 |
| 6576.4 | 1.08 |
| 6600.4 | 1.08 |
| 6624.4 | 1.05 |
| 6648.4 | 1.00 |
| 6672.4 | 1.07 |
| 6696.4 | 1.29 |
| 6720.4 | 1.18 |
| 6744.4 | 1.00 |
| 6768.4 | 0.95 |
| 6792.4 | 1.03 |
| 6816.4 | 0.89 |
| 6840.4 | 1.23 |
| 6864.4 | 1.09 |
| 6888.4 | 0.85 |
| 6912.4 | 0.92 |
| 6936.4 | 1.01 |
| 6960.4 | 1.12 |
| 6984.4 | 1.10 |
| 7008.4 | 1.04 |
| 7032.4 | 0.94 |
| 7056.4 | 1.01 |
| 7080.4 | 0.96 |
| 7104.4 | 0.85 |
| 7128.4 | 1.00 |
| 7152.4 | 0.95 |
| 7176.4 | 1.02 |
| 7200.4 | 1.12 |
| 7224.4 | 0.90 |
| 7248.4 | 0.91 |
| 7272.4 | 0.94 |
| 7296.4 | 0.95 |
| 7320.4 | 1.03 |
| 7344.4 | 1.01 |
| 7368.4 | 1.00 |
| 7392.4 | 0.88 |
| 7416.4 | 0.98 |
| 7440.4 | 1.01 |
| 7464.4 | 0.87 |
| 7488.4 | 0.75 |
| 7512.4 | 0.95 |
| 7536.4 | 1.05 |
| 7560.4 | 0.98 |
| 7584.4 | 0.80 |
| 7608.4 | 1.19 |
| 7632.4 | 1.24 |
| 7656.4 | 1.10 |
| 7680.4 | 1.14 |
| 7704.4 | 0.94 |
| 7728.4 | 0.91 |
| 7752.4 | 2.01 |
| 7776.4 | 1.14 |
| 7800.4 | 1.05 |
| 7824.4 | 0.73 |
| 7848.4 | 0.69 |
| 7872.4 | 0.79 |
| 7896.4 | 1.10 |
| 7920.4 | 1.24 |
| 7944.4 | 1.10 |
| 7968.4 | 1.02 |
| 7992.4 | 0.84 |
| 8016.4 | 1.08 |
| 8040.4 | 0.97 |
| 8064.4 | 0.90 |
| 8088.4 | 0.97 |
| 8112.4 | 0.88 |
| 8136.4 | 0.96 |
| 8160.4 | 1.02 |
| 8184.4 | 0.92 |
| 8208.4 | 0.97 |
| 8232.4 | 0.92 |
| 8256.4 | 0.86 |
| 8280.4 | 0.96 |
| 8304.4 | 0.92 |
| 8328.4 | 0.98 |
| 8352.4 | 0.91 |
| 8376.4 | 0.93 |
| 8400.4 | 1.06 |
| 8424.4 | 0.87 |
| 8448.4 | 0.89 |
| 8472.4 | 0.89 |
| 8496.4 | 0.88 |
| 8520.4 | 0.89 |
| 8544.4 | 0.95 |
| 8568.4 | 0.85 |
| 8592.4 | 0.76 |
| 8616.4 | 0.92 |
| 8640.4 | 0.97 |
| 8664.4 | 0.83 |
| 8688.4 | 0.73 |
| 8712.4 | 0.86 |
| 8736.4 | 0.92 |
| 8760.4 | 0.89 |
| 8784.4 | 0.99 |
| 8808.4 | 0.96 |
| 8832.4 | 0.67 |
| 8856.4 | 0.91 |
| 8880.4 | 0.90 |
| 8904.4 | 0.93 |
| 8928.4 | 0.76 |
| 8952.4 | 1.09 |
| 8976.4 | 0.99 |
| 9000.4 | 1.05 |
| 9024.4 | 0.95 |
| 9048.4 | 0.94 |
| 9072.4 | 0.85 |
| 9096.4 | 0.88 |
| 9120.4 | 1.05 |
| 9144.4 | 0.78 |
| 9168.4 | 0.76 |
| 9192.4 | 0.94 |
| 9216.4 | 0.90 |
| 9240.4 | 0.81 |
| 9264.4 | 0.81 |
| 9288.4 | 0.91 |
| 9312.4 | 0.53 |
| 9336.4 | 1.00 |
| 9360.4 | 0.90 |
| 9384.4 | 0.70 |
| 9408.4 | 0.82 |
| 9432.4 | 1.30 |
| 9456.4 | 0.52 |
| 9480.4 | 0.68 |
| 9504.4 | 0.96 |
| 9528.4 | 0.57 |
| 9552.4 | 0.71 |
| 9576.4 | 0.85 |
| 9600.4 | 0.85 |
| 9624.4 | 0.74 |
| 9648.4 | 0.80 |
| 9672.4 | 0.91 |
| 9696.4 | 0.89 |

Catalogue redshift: 0.18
